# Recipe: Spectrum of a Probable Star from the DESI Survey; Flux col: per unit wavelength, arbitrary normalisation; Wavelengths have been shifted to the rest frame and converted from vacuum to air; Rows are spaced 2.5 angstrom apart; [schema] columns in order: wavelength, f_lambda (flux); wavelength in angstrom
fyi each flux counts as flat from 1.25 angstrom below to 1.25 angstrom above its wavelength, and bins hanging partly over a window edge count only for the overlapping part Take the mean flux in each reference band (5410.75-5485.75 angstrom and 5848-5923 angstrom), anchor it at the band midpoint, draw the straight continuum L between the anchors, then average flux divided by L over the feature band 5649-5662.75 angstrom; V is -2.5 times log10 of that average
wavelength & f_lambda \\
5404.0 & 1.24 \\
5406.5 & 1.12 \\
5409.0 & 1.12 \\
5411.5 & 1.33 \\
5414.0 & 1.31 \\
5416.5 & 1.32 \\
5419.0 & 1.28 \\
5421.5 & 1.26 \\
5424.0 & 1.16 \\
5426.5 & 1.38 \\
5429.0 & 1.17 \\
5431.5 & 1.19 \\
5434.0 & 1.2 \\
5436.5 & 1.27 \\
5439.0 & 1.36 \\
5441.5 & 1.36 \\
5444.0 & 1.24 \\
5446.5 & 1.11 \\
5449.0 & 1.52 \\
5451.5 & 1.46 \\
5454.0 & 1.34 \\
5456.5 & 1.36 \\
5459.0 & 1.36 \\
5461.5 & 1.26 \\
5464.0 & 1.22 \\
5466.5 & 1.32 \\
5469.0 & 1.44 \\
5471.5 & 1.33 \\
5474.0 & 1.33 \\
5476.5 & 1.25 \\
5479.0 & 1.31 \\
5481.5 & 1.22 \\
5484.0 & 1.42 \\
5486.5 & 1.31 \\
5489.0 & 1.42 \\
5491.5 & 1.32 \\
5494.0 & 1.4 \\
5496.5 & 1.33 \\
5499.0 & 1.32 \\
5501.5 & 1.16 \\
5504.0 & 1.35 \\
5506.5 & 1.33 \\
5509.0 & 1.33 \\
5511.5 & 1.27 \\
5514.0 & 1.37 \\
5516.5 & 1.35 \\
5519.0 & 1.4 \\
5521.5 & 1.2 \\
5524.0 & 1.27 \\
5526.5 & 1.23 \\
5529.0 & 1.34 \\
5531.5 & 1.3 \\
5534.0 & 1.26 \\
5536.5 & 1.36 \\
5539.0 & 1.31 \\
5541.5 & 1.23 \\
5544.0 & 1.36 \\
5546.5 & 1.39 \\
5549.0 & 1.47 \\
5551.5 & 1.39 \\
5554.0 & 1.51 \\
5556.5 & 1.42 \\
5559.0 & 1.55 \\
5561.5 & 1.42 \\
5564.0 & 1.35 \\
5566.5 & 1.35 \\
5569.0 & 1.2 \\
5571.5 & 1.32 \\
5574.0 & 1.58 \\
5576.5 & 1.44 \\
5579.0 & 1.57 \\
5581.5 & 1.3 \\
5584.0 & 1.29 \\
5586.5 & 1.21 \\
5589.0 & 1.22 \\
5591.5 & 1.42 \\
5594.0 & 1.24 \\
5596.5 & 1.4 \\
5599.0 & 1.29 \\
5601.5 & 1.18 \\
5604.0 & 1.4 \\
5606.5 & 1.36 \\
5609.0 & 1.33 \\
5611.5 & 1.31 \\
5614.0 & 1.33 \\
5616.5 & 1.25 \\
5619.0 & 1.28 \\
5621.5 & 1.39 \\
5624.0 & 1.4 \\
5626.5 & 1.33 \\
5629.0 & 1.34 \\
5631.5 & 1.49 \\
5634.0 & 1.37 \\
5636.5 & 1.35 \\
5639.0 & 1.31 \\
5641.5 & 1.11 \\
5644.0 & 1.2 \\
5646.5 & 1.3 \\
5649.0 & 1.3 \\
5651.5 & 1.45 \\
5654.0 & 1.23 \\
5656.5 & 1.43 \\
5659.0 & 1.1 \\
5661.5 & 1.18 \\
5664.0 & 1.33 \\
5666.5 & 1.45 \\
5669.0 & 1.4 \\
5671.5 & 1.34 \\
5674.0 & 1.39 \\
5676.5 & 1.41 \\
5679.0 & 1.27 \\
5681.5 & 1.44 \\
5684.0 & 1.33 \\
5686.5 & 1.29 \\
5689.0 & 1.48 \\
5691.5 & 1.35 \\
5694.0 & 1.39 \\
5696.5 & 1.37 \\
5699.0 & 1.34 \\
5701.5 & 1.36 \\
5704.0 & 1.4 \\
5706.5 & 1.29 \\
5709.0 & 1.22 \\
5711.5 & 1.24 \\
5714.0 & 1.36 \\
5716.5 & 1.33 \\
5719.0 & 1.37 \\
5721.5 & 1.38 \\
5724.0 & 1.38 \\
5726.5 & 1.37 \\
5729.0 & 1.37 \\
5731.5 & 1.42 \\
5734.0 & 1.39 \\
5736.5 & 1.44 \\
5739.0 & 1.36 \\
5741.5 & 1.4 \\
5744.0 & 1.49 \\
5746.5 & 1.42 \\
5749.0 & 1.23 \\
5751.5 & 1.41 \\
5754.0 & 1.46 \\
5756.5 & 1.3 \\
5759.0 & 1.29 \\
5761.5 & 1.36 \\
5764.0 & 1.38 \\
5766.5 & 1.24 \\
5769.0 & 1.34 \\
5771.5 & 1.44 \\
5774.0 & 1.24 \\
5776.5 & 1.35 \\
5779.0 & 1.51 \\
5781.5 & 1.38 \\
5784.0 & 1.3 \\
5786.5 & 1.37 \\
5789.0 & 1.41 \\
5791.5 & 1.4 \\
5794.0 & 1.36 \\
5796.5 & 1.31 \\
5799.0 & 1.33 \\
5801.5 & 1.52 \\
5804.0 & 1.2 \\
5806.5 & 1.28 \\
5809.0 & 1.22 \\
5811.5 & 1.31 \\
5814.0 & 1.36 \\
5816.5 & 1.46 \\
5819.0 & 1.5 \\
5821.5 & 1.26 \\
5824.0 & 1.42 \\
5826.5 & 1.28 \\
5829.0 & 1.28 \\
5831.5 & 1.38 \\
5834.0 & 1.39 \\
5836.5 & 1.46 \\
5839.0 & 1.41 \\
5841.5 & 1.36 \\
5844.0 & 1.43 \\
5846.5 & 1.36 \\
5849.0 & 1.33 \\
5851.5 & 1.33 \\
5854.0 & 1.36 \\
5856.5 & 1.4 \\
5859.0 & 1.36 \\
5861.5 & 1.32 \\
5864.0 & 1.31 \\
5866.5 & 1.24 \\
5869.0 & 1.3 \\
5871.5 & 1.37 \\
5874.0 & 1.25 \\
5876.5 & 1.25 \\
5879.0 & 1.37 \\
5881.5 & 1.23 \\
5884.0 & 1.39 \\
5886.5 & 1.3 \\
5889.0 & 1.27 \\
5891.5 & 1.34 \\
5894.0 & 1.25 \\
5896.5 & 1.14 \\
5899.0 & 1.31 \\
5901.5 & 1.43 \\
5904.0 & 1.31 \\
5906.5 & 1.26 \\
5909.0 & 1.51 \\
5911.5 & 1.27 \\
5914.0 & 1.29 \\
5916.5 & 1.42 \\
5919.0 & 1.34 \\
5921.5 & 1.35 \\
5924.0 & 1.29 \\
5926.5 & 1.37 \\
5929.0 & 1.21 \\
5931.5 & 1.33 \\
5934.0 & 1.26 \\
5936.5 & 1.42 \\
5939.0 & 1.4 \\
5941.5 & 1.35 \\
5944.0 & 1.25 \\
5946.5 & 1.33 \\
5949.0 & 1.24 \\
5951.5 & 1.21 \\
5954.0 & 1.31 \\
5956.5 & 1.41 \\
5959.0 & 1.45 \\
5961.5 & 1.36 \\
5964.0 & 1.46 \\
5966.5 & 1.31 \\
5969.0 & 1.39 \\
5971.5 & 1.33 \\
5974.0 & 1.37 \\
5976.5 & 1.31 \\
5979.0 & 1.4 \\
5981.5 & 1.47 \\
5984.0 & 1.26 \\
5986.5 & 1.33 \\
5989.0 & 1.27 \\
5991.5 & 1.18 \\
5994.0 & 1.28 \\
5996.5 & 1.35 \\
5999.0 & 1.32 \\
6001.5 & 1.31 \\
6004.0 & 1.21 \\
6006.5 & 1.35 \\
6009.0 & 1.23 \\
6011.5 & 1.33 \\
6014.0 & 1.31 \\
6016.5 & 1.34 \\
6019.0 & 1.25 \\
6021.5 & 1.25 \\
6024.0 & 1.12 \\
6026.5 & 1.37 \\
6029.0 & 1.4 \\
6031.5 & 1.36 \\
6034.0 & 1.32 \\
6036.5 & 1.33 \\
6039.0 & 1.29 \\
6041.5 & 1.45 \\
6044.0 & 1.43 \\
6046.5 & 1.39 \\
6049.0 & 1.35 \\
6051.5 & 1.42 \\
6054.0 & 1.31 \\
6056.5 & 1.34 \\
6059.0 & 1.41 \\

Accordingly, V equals 0.03 mag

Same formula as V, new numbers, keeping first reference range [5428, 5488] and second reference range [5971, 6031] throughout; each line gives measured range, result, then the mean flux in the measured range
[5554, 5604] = -0.043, 1.36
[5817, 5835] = -0.045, 1.36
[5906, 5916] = -0.031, 1.34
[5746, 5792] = -0.042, 1.36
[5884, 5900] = 0.025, 1.28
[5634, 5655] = 0.017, 1.29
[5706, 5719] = 0.009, 1.3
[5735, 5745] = -0.090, 1.42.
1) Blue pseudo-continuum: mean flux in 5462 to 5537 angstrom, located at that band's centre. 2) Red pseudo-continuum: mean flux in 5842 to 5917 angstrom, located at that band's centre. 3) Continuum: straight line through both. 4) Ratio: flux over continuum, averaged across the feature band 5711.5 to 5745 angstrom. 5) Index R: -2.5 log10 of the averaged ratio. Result -0.05 mag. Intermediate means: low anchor 1.31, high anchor 1.32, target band 1.38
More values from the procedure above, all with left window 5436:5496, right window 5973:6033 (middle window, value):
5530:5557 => -0.03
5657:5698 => -0.02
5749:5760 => -0.03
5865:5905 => 0.01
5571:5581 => -0.12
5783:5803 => -0.05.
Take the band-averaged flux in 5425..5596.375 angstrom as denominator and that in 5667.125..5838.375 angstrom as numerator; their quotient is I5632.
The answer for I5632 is 1.02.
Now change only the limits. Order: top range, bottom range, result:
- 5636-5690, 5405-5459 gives 1.03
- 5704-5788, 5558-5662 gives 1.02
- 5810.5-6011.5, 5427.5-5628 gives 1.00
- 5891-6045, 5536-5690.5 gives 0.98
